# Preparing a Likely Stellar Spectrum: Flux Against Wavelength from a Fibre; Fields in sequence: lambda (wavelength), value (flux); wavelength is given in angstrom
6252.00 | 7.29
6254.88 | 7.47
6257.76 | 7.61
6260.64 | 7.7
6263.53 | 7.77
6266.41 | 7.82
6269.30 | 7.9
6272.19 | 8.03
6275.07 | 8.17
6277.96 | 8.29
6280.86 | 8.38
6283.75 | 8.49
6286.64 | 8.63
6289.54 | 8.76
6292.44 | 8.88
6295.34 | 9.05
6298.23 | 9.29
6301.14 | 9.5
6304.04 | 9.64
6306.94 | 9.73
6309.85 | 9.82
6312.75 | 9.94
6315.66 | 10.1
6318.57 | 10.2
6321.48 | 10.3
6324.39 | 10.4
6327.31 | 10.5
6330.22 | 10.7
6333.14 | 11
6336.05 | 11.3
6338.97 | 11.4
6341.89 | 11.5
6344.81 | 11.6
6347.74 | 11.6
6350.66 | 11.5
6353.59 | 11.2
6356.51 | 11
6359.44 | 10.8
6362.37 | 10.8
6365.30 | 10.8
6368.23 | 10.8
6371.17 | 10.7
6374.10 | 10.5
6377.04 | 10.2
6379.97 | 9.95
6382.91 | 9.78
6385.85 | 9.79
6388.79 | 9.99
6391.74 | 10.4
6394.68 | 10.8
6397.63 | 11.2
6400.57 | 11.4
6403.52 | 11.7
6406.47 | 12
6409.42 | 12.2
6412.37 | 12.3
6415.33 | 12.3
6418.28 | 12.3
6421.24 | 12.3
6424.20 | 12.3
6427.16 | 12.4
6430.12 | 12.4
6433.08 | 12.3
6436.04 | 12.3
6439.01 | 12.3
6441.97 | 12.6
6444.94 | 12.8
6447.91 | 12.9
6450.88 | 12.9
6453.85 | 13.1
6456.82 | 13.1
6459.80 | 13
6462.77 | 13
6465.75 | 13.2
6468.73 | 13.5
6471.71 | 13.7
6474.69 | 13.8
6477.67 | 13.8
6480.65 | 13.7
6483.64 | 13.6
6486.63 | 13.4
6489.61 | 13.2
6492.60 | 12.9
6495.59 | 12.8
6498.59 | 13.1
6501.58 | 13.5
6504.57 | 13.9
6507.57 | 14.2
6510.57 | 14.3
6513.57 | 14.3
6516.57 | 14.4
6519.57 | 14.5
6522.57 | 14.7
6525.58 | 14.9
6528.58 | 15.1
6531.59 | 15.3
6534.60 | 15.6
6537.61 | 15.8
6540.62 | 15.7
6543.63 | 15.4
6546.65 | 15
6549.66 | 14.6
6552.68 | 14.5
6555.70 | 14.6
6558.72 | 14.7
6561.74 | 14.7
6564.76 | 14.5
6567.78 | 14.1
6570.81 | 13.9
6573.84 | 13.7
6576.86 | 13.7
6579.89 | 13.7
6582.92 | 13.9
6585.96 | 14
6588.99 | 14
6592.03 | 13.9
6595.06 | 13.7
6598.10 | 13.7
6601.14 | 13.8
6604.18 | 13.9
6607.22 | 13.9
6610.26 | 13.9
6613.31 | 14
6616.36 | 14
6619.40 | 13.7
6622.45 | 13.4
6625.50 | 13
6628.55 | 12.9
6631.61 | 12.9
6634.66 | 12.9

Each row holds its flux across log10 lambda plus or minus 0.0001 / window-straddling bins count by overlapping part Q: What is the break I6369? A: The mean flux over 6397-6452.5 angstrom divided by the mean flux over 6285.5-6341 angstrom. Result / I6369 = 1.23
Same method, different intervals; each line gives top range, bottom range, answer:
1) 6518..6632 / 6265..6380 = 1.43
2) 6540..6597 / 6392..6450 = 1.18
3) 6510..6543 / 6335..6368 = 1.34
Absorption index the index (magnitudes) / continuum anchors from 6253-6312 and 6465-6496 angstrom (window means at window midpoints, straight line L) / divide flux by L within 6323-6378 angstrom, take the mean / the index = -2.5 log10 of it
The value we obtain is -0.077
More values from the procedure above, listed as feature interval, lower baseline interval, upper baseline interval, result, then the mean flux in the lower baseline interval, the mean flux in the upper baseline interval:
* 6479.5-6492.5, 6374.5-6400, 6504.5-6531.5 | 0.01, 10.3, 14.5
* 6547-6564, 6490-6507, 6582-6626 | -0.08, 13.3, 13.8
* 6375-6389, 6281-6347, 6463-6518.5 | 0.15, 10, 13.6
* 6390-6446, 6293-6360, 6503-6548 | 0.05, 10.5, 14.9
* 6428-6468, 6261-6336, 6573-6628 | -0.11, 9.27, 13.8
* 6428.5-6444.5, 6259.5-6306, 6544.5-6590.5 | -0.07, 8.54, 14.3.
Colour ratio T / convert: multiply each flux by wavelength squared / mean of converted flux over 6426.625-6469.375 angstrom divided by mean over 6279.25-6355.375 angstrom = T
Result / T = 1.3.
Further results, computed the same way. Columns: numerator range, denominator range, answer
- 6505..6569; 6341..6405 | 1.44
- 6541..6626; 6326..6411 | 1.38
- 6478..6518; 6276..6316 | 1.59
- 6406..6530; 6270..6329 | 1.50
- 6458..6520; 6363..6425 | 1.26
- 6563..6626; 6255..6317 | 1.75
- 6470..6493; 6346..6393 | 1.32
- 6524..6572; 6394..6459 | 1.26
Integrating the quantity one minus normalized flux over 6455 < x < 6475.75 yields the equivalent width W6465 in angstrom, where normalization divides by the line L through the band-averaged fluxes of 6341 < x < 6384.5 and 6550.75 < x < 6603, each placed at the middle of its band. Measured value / -1.56 angstrom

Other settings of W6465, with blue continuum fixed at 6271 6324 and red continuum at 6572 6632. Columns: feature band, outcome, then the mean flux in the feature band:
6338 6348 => -1.7 angstrom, 11.5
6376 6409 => -0.3 angstrom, 10.7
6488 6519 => -3.6 angstrom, 13.7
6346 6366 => -2.1 angstrom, 11.1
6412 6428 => -1.9 angstrom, 12.3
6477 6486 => -1.3 angstrom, 13.7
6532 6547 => -3.2 angstrom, 15.5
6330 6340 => -1.4 angstrom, 11.1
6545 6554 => -1.2 angstrom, 14.7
